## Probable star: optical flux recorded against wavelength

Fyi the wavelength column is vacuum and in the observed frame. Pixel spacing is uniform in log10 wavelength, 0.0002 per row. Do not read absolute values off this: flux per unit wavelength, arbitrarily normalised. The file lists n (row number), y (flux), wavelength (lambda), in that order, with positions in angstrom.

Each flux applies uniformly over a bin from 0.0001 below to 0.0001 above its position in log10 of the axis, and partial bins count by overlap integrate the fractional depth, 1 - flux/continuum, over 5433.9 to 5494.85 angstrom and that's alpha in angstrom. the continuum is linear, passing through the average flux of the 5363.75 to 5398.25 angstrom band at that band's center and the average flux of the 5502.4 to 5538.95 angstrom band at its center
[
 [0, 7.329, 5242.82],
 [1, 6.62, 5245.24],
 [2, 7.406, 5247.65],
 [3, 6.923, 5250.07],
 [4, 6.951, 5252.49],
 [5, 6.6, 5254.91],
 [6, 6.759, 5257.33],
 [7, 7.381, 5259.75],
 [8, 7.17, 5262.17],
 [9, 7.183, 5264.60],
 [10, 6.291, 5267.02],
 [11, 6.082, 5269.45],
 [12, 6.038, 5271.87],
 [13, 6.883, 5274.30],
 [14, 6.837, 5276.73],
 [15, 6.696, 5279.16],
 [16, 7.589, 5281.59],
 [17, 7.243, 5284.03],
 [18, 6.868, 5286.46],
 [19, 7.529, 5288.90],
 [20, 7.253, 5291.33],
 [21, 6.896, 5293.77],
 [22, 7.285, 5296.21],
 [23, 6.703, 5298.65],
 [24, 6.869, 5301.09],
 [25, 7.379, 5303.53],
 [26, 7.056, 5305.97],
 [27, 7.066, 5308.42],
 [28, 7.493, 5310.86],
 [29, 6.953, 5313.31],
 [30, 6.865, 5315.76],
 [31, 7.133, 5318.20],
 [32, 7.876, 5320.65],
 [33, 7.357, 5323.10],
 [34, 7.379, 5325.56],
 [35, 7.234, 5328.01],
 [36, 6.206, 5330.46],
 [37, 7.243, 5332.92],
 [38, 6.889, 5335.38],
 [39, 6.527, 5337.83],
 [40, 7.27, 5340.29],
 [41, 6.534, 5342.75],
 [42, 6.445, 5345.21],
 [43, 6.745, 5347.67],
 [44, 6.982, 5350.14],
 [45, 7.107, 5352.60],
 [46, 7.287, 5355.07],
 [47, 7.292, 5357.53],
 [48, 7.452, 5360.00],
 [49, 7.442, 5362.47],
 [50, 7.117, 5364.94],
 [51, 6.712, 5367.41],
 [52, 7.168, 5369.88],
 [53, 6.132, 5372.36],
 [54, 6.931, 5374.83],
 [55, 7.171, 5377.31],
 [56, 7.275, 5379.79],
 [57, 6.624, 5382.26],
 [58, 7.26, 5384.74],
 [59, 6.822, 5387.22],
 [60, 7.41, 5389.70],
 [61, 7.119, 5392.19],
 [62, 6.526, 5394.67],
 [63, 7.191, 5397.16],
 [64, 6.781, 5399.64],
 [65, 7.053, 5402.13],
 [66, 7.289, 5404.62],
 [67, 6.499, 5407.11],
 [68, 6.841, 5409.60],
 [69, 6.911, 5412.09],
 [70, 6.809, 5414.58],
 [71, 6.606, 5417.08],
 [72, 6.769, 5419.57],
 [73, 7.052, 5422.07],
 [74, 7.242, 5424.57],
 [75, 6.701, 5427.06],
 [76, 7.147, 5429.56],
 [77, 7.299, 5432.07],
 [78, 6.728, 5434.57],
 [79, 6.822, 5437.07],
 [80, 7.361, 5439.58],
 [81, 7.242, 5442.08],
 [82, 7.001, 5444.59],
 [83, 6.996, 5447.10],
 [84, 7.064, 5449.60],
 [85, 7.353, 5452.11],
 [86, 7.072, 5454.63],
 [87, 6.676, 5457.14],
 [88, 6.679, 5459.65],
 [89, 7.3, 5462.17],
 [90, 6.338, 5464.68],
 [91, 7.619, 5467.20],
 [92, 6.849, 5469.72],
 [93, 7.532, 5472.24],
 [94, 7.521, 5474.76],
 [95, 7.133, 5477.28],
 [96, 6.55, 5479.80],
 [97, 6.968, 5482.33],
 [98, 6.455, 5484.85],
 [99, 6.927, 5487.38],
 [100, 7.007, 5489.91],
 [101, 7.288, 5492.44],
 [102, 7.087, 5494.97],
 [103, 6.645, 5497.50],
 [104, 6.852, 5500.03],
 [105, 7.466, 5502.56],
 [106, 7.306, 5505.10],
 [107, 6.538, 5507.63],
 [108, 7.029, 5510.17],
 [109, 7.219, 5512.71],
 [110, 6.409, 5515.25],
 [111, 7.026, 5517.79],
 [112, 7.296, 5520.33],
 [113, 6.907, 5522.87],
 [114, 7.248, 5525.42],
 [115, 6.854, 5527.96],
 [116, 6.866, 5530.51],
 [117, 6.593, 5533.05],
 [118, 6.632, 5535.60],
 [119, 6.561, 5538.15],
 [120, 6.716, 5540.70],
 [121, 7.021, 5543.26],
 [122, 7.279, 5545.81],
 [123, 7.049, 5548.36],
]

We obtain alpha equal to -0.8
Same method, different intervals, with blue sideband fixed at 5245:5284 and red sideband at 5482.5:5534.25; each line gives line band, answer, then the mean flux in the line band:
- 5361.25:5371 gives -0.30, 7.11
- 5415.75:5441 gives -0.19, 6.97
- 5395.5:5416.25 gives 0.01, 6.91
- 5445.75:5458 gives -0.20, 7.04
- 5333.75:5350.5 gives 0.28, 6.77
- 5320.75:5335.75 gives -0.53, 7.12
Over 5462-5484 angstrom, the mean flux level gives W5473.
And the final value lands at 7.07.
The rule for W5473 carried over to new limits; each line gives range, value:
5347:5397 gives 7.03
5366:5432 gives 6.93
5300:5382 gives 7.04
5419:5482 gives 7.04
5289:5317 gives 7.09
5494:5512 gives 7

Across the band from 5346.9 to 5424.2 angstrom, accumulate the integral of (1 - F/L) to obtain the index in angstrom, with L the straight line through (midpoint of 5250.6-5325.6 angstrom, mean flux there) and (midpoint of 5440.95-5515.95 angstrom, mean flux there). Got 0.3 angstrom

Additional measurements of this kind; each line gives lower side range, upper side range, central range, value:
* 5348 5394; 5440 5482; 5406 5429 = 0.73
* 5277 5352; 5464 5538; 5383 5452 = 0.18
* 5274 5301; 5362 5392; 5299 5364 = -0.39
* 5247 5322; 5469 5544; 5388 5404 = -0.09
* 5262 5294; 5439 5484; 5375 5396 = -0.10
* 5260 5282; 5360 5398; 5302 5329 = -1.55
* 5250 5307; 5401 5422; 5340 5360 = -0.23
